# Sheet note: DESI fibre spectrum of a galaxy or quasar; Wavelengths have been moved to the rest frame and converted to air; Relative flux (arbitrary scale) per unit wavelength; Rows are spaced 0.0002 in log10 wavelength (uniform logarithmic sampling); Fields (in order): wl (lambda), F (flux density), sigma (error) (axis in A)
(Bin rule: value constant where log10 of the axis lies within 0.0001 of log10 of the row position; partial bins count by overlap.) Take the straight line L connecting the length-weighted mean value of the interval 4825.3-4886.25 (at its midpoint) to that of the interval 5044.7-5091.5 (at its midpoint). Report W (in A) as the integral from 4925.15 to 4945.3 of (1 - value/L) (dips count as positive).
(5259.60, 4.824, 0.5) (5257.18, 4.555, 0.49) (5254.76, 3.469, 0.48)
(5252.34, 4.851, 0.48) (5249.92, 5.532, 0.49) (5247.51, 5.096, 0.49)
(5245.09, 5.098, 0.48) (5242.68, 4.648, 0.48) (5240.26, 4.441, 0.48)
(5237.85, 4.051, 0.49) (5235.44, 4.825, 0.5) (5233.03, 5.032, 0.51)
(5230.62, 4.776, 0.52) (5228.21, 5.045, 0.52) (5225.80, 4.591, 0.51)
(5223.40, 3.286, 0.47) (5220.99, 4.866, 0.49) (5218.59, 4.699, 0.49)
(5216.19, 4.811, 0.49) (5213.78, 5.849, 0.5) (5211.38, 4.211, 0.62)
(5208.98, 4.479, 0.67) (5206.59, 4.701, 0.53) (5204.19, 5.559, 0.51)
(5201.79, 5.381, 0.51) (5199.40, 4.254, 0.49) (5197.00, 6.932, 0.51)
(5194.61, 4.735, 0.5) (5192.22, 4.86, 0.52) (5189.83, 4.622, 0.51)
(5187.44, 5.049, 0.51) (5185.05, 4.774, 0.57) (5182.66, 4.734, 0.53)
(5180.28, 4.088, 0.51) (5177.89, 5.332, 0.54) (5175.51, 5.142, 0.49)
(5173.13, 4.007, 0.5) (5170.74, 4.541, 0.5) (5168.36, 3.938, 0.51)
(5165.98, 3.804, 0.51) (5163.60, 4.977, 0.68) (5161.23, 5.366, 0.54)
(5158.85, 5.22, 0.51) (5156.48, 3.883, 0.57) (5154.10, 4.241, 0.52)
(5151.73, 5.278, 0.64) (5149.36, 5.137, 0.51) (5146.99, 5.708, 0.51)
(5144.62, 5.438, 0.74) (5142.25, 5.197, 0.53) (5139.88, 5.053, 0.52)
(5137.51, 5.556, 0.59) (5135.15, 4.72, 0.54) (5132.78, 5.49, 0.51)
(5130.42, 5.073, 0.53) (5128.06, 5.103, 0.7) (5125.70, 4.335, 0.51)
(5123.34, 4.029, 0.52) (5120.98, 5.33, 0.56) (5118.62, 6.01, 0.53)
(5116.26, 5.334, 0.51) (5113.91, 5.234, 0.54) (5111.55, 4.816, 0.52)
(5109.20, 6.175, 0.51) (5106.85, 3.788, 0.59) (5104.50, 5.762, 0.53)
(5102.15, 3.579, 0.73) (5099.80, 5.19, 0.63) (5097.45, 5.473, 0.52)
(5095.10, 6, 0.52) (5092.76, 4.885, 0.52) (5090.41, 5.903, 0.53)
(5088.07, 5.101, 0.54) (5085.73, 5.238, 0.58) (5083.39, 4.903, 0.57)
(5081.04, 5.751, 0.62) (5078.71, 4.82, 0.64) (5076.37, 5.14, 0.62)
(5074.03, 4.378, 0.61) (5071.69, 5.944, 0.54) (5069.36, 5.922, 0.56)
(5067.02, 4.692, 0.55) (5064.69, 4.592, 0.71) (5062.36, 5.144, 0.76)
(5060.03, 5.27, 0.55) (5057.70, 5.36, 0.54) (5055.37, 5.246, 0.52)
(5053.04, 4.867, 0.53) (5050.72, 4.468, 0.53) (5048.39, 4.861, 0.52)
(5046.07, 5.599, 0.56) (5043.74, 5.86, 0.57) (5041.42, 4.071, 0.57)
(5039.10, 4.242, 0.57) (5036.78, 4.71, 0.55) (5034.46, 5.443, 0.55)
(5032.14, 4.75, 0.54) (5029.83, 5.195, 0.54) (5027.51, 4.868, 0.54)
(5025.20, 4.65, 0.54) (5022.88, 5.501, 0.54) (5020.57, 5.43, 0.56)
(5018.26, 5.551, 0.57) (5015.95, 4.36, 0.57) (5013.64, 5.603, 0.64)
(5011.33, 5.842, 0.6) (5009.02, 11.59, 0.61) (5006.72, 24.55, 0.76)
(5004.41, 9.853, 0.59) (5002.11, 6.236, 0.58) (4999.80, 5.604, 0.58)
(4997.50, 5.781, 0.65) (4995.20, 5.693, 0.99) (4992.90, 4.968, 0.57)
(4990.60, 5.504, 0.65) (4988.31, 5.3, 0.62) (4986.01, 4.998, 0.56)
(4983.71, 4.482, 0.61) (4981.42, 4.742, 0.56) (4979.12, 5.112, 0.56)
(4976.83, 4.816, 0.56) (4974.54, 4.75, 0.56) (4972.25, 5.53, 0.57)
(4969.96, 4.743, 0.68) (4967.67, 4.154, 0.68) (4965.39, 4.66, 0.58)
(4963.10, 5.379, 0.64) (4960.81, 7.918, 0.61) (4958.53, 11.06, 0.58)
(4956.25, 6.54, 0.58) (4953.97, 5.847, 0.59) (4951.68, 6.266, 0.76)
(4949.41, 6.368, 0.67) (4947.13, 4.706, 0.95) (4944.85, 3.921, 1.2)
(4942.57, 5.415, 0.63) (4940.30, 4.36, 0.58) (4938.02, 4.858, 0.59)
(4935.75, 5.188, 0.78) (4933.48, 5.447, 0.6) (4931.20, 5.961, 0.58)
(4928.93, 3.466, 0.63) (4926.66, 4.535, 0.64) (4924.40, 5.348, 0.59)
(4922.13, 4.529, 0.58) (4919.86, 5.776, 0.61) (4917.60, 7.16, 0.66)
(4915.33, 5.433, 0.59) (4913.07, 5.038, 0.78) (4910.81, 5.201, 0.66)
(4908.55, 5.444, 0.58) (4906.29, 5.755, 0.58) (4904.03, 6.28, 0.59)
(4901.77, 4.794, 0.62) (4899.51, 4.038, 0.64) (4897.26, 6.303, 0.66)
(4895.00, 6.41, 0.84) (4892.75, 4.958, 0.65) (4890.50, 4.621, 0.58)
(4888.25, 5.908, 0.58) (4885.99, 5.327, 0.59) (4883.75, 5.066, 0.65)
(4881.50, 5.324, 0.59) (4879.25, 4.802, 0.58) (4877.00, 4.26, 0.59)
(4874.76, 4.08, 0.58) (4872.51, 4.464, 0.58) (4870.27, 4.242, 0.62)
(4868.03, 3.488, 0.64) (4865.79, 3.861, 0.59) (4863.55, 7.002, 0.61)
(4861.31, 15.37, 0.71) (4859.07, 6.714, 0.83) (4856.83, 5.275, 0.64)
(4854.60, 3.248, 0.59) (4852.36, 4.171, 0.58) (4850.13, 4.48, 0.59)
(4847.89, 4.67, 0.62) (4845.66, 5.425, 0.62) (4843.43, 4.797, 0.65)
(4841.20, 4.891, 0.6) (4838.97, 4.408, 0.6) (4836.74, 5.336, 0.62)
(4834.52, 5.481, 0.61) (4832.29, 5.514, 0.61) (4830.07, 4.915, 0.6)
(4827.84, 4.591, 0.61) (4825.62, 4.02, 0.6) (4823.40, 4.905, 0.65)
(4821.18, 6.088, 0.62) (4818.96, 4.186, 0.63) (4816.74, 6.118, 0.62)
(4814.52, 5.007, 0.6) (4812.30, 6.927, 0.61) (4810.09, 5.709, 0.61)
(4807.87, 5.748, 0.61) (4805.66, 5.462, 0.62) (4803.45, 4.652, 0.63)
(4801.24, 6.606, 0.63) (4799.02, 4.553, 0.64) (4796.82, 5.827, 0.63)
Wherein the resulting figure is 1.4 A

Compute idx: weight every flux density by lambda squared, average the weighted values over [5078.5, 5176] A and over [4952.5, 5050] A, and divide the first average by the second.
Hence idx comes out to 0.9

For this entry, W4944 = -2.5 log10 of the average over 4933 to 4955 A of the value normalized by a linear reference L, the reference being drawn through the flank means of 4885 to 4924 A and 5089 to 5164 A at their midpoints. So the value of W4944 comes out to 0.04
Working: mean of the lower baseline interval 5.47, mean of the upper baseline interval 5.1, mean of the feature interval 5.23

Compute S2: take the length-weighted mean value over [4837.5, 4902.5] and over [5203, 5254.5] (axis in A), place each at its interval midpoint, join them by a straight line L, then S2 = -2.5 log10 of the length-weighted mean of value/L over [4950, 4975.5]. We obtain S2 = -0.187 mag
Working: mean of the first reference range 5.26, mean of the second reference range 4.76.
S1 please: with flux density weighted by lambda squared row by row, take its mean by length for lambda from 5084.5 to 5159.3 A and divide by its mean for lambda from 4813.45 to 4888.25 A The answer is 1.09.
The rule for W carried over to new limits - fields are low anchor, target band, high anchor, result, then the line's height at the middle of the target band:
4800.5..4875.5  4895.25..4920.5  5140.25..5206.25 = -1.6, 5.25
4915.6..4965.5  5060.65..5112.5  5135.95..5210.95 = 0.4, 5.19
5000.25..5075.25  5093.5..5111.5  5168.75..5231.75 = 1.5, 5.57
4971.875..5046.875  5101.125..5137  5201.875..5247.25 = 2.7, 5.41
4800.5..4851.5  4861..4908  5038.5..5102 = -1.7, 5.18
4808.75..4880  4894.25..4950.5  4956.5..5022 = 6.6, 5.97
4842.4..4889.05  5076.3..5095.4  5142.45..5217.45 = -1.0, 5.01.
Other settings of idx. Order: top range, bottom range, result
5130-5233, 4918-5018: 0.87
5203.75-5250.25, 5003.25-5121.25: 0.88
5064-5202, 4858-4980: 0.99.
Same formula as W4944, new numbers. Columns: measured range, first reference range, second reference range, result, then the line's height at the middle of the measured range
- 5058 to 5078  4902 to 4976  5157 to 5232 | 0.00 mag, 5.15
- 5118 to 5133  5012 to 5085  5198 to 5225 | -0.01 mag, 4.92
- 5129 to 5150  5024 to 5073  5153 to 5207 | -0.09 mag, 4.87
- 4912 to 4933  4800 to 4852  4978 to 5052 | 0.08 mag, 5.66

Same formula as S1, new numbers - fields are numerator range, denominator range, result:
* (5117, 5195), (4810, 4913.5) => 1.04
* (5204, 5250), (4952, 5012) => 0.77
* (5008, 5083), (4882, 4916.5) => 1.04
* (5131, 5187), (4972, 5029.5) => 0.80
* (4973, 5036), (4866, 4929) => 1.30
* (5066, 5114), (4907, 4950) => 1.07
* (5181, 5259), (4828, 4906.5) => 1.04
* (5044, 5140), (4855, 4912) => 1.01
